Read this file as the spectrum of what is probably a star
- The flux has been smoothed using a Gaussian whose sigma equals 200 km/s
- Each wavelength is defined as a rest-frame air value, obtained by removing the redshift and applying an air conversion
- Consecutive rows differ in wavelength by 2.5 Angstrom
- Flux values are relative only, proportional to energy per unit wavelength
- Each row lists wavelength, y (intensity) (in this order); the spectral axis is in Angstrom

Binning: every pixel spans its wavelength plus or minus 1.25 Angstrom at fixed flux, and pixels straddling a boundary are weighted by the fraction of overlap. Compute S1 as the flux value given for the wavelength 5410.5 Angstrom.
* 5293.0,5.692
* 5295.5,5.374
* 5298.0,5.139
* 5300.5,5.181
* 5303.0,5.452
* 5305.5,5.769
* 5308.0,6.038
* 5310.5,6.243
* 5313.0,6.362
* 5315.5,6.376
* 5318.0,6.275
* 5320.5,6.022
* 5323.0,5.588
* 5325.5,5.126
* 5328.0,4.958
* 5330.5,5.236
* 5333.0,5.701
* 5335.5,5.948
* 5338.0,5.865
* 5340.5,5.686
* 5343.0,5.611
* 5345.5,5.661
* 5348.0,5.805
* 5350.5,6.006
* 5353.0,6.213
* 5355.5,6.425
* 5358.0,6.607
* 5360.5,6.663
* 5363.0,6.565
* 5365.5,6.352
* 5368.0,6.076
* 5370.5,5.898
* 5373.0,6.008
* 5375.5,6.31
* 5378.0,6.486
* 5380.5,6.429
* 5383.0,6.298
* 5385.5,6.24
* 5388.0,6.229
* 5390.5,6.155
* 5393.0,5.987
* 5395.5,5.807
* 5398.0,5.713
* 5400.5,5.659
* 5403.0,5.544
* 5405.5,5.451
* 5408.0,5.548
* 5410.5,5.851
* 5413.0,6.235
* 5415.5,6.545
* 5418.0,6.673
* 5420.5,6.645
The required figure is 5.851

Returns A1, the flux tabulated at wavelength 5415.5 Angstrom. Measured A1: 6.545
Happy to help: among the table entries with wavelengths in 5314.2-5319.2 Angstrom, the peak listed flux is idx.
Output 6.376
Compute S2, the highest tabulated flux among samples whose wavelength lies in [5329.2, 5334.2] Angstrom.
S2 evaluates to 5.701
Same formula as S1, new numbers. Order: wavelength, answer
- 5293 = 5.692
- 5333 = 5.701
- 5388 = 6.229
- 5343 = 5.611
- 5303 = 5.452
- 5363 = 6.565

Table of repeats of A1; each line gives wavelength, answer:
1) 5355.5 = 6.425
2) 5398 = 5.713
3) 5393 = 5.987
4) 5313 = 6.362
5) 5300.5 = 5.181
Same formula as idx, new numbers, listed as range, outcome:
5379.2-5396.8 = 6.429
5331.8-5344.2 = 5.948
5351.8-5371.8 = 6.663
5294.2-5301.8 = 5.374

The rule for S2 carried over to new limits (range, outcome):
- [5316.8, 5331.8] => 6.275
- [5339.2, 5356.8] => 6.425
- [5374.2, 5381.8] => 6.486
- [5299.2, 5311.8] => 6.243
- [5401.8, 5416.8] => 6.545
